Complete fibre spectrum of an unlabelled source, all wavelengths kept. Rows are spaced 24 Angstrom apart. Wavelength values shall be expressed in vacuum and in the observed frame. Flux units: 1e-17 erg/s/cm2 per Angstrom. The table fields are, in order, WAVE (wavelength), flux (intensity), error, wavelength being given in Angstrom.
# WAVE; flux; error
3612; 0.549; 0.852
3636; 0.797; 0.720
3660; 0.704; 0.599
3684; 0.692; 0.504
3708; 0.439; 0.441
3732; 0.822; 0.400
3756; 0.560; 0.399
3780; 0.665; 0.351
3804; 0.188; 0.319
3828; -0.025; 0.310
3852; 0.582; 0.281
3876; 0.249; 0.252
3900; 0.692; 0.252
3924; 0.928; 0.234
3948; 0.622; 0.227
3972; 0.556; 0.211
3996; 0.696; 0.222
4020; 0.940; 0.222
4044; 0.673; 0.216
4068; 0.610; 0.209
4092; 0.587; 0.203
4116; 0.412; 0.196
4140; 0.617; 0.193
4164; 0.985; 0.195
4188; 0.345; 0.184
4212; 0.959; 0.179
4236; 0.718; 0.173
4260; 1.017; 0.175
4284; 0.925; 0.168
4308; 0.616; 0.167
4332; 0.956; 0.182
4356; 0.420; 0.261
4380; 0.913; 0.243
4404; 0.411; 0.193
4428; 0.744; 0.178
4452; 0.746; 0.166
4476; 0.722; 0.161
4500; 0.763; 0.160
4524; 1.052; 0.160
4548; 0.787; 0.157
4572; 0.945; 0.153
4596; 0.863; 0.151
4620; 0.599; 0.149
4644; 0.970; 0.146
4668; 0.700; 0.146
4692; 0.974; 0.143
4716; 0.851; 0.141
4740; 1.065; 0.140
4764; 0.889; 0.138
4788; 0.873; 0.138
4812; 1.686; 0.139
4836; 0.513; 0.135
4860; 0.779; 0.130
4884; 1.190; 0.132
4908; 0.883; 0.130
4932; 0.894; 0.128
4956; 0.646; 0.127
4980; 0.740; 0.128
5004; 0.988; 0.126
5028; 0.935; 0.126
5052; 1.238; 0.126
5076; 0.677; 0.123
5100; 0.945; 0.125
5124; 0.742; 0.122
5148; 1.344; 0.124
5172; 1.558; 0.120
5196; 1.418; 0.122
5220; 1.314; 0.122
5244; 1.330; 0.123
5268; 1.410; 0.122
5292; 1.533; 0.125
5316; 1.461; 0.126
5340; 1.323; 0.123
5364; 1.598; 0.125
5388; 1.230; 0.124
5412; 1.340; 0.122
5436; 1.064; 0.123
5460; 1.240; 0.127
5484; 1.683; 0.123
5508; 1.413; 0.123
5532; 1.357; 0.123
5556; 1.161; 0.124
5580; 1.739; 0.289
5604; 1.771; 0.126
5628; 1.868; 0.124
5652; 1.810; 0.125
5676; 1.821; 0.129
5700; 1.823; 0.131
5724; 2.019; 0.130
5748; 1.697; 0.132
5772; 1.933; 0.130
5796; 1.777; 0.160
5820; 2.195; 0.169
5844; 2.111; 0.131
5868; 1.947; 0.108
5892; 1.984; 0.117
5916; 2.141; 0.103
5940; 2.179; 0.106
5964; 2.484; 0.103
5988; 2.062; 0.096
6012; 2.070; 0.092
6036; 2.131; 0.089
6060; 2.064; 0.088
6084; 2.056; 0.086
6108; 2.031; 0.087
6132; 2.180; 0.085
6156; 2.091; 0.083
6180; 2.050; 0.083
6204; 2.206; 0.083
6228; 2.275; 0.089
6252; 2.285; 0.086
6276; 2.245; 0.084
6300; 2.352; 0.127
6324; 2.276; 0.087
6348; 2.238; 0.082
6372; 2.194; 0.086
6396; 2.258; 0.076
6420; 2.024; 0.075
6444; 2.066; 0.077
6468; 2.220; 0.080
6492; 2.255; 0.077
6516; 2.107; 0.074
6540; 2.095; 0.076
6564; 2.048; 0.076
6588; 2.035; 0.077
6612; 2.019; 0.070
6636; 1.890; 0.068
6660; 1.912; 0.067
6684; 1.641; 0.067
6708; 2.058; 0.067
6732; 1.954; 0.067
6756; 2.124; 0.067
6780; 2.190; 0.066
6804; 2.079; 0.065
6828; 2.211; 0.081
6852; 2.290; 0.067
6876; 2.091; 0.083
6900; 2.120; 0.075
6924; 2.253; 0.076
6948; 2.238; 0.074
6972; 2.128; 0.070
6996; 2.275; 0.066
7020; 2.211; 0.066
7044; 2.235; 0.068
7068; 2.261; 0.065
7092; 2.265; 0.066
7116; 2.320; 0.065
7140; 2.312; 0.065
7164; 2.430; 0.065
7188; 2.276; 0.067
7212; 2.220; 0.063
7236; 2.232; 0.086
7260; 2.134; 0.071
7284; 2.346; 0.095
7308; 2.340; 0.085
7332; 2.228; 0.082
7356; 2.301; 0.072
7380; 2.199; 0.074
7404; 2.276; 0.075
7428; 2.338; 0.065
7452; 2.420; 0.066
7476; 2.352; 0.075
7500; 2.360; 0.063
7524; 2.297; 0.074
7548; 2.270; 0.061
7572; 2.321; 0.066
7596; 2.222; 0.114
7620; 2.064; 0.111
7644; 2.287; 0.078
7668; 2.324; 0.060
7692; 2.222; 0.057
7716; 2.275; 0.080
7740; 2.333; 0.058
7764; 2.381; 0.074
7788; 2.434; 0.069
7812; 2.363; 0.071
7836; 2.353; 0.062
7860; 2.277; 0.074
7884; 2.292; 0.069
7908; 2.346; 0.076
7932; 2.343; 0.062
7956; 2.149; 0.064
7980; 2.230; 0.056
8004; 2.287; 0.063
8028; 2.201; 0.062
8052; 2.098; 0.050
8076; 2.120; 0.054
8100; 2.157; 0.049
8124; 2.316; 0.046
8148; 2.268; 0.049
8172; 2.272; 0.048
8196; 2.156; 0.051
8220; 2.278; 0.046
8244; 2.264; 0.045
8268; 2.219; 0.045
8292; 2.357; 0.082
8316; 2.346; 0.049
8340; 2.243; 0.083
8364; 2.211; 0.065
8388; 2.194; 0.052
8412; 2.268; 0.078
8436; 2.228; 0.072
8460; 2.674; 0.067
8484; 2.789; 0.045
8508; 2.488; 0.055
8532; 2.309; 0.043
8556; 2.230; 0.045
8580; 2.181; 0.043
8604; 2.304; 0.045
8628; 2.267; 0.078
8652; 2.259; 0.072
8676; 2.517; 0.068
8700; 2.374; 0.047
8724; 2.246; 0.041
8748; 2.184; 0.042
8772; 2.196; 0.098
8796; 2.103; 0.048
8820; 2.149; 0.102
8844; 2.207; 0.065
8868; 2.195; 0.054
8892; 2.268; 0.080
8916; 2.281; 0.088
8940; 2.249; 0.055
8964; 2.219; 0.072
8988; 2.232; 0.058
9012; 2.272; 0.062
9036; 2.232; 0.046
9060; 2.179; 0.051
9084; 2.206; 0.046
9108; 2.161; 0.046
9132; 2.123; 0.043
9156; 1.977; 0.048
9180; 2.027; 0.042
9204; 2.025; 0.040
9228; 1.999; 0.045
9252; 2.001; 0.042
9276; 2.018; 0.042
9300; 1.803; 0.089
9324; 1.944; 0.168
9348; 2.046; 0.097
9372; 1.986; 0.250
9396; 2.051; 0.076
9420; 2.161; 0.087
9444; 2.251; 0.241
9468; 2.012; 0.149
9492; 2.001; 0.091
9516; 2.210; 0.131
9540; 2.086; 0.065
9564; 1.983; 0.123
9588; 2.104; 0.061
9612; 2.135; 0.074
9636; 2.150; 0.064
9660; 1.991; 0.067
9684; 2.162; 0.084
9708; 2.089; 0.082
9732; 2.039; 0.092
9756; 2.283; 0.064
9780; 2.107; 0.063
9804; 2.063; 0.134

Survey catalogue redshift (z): 0.29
